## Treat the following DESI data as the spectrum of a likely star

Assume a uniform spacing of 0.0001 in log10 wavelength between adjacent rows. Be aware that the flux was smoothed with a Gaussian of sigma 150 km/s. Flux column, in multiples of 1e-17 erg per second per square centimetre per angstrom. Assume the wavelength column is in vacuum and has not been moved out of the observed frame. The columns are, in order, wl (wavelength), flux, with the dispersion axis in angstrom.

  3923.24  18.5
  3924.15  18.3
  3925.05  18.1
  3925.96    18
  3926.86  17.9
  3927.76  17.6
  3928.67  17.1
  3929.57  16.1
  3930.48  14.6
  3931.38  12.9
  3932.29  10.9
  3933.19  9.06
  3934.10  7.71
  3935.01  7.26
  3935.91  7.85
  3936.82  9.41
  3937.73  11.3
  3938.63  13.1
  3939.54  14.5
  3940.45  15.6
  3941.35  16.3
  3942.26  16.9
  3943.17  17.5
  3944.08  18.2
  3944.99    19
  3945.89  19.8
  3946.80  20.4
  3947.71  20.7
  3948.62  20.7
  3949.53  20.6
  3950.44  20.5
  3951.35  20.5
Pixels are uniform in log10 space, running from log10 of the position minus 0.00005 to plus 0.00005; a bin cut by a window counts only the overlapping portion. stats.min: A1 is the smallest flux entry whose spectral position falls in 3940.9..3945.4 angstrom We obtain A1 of 16.3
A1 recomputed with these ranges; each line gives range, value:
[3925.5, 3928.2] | 17.6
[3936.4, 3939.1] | 9.41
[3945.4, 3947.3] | 19.8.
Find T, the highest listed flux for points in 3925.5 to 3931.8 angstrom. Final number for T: 18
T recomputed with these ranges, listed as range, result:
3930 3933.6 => 14.6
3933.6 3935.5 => 7.71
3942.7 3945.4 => 19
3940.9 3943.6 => 17.5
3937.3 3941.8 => 16.3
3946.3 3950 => 20.7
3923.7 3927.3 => 18.3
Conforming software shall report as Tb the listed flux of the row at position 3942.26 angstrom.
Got 16.9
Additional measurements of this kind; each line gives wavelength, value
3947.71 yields 20.7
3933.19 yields 9.06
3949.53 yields 20.6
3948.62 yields 20.7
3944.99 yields 19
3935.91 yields 7.85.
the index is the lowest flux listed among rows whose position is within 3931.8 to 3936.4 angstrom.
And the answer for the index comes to 7.26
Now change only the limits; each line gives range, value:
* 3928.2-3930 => 16.1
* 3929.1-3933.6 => 9.06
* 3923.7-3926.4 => 18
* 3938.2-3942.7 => 13.1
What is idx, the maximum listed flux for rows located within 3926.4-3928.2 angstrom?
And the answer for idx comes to 17.9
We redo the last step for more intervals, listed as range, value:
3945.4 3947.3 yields 20.4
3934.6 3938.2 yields 11.3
